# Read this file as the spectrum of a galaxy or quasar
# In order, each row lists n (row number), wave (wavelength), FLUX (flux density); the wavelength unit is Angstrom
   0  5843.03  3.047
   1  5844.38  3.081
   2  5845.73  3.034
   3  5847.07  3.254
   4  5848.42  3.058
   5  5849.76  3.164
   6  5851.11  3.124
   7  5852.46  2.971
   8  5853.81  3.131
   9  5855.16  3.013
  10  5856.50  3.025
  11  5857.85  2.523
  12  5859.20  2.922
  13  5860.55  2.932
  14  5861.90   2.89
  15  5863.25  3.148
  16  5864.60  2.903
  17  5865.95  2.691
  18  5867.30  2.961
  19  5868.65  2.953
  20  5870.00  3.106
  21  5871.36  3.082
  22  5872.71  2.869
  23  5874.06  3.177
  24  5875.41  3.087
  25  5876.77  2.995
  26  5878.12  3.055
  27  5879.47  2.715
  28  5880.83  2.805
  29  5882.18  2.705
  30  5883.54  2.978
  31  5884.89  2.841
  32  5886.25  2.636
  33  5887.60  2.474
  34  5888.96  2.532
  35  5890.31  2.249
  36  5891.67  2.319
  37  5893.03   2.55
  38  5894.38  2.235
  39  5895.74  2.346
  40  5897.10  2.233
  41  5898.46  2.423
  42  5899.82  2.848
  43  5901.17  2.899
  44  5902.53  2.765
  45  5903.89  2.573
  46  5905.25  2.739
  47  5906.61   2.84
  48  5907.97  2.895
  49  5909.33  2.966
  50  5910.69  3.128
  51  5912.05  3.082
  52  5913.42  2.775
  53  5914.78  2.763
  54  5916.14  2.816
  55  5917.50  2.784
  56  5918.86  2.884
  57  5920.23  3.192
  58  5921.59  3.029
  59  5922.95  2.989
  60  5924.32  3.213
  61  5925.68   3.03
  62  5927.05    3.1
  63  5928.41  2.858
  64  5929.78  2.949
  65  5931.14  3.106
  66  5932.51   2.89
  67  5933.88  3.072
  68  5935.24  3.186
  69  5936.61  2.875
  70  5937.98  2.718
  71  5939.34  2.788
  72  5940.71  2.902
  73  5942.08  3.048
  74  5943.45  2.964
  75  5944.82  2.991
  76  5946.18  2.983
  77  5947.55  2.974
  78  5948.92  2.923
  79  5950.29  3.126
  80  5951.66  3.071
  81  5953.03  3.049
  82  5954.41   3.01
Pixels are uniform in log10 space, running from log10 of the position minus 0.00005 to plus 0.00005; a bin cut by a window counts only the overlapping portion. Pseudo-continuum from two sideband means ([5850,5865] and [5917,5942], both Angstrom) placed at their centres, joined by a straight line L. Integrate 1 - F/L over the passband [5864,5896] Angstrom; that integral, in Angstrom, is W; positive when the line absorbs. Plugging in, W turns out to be 2.2 Angstrom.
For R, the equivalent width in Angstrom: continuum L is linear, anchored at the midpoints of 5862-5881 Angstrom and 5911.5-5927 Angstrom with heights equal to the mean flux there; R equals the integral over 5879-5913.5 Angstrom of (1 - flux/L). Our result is 3.4 Angstrom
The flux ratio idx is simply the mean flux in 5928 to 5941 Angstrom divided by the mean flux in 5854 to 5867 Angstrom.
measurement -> 1.01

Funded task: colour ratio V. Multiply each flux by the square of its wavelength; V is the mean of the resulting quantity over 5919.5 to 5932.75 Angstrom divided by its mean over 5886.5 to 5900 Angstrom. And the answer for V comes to 1.27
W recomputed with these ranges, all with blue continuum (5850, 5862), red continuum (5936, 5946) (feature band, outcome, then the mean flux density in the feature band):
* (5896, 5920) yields 1.1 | 2.79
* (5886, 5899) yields 2.4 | 2.39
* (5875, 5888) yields 0.5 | 2.83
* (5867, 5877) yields -0.3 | 3.03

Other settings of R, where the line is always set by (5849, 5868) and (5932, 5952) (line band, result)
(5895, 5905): 1.26 Angstrom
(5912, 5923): 0.20 Angstrom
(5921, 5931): -0.21 Angstrom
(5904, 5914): 0.22 Angstrom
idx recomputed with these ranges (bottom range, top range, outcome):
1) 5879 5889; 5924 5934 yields 1.11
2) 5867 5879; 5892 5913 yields 0.89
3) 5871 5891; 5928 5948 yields 1.05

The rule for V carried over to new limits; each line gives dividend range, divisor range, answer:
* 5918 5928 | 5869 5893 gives 1.11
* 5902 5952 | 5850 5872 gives 1.02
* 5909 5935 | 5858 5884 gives 1.03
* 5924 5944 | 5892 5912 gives 1.12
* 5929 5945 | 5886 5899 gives 1.25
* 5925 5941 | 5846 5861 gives 1.01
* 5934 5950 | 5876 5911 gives 1.12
